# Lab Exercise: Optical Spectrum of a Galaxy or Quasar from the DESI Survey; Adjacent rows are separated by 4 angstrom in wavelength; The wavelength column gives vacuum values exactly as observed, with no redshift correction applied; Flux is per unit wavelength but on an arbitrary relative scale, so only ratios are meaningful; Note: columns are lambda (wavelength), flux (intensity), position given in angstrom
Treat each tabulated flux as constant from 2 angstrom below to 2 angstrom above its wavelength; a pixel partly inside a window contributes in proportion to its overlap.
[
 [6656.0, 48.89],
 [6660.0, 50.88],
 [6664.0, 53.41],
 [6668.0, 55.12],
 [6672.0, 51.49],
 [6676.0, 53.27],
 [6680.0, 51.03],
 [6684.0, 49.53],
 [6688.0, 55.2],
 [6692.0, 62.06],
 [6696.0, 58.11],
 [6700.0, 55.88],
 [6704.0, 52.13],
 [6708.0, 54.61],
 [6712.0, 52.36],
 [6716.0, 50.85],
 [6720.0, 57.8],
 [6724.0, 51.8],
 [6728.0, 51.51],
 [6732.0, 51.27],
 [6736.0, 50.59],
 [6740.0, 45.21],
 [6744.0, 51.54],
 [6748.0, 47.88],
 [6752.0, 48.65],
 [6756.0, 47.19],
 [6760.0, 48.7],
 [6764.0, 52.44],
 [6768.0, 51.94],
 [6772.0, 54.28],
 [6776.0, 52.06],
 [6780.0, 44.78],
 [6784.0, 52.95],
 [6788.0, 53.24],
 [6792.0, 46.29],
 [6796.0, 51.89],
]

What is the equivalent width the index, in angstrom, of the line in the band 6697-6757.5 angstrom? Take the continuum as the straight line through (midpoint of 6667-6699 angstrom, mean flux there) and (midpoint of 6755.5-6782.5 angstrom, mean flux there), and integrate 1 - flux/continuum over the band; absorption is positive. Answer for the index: 1.1 angstrom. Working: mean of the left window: 54.5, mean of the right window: 50.4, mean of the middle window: 51.4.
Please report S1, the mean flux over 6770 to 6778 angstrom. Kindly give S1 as 53.2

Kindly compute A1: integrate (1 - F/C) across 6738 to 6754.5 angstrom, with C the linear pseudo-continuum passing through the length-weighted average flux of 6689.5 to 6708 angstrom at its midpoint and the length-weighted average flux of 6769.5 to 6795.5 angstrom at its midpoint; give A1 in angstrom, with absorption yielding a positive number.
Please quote 1.6 angstrom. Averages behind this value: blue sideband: 56.7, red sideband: 50.7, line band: 48.3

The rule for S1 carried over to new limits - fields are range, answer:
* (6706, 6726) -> 53.5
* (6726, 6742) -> 49.6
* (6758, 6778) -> 51.9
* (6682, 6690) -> 52.4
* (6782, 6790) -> 53.1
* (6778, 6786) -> 48.9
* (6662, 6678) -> 53.3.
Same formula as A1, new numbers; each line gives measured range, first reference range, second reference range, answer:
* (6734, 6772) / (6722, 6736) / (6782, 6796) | 1.20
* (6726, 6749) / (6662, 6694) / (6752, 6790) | 0.94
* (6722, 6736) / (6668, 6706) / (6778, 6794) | 0.22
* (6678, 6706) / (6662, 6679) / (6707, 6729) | -0.88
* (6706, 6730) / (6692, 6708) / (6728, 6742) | -0.24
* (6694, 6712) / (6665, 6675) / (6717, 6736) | -0.65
